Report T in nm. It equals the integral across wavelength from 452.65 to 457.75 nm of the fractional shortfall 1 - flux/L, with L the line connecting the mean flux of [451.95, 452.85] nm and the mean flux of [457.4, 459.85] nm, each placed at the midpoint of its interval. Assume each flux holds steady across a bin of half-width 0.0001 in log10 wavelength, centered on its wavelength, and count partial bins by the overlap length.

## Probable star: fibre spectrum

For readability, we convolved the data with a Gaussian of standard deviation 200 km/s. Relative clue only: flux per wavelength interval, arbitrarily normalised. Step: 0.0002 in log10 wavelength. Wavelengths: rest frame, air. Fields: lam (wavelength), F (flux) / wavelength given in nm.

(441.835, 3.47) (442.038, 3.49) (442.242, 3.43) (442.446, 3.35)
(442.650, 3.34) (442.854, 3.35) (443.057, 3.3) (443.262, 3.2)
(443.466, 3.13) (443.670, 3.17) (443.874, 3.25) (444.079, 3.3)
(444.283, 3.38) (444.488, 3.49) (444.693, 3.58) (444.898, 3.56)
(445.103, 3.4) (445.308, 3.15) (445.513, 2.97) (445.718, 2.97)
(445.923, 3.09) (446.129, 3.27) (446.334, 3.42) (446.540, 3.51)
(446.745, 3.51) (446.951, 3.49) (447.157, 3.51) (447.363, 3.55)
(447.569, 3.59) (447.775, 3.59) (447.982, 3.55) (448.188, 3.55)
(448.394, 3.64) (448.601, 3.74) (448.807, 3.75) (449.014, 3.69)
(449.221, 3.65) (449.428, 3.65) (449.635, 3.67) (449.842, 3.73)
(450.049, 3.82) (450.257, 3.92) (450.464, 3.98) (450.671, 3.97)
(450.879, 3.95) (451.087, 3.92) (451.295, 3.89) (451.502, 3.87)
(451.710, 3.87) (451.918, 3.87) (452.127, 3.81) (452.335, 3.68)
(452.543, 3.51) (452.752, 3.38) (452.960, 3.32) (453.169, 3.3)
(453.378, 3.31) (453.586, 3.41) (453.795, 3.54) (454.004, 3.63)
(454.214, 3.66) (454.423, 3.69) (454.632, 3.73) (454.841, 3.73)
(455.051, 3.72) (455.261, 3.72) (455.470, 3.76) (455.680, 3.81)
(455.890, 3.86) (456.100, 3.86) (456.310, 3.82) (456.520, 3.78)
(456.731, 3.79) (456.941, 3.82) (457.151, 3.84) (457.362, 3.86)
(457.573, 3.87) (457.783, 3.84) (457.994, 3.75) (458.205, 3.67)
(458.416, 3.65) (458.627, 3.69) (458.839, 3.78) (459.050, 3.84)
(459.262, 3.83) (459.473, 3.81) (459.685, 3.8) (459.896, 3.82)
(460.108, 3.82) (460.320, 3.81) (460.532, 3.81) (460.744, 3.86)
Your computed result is 0.02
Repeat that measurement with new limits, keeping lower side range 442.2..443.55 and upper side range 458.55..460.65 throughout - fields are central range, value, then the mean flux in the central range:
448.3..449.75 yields -0.08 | 3.68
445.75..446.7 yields 0.03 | 3.31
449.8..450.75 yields -0.10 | 3.89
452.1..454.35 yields 0.07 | 3.5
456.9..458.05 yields -0.03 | 3.84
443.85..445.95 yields 0.04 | 3.29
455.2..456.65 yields -0.04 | 3.8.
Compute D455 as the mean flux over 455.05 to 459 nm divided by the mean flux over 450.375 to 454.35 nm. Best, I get 1.0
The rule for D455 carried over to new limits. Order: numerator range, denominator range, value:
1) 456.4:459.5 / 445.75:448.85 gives 1.08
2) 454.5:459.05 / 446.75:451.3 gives 1.02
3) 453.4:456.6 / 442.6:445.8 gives 1.13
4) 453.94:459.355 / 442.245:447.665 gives 1.13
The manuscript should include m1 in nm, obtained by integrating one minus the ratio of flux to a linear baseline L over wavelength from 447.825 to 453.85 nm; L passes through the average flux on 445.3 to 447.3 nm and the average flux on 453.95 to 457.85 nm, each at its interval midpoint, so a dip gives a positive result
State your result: -0.28 nm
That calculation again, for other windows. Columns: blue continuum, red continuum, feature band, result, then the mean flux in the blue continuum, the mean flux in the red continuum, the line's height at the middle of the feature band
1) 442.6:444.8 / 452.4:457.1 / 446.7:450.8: -0.25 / 3.32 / 3.65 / 3.47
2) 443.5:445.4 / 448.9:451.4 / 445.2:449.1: 0.14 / 3.36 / 3.82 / 3.58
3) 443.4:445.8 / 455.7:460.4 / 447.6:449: -0.09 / 3.28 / 3.8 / 3.43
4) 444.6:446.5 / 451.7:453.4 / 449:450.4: -0.12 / 3.27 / 3.55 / 3.44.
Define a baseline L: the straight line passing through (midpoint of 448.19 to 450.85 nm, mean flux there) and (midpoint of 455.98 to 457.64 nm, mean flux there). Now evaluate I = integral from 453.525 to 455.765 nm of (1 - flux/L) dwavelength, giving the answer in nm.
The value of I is 0.08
